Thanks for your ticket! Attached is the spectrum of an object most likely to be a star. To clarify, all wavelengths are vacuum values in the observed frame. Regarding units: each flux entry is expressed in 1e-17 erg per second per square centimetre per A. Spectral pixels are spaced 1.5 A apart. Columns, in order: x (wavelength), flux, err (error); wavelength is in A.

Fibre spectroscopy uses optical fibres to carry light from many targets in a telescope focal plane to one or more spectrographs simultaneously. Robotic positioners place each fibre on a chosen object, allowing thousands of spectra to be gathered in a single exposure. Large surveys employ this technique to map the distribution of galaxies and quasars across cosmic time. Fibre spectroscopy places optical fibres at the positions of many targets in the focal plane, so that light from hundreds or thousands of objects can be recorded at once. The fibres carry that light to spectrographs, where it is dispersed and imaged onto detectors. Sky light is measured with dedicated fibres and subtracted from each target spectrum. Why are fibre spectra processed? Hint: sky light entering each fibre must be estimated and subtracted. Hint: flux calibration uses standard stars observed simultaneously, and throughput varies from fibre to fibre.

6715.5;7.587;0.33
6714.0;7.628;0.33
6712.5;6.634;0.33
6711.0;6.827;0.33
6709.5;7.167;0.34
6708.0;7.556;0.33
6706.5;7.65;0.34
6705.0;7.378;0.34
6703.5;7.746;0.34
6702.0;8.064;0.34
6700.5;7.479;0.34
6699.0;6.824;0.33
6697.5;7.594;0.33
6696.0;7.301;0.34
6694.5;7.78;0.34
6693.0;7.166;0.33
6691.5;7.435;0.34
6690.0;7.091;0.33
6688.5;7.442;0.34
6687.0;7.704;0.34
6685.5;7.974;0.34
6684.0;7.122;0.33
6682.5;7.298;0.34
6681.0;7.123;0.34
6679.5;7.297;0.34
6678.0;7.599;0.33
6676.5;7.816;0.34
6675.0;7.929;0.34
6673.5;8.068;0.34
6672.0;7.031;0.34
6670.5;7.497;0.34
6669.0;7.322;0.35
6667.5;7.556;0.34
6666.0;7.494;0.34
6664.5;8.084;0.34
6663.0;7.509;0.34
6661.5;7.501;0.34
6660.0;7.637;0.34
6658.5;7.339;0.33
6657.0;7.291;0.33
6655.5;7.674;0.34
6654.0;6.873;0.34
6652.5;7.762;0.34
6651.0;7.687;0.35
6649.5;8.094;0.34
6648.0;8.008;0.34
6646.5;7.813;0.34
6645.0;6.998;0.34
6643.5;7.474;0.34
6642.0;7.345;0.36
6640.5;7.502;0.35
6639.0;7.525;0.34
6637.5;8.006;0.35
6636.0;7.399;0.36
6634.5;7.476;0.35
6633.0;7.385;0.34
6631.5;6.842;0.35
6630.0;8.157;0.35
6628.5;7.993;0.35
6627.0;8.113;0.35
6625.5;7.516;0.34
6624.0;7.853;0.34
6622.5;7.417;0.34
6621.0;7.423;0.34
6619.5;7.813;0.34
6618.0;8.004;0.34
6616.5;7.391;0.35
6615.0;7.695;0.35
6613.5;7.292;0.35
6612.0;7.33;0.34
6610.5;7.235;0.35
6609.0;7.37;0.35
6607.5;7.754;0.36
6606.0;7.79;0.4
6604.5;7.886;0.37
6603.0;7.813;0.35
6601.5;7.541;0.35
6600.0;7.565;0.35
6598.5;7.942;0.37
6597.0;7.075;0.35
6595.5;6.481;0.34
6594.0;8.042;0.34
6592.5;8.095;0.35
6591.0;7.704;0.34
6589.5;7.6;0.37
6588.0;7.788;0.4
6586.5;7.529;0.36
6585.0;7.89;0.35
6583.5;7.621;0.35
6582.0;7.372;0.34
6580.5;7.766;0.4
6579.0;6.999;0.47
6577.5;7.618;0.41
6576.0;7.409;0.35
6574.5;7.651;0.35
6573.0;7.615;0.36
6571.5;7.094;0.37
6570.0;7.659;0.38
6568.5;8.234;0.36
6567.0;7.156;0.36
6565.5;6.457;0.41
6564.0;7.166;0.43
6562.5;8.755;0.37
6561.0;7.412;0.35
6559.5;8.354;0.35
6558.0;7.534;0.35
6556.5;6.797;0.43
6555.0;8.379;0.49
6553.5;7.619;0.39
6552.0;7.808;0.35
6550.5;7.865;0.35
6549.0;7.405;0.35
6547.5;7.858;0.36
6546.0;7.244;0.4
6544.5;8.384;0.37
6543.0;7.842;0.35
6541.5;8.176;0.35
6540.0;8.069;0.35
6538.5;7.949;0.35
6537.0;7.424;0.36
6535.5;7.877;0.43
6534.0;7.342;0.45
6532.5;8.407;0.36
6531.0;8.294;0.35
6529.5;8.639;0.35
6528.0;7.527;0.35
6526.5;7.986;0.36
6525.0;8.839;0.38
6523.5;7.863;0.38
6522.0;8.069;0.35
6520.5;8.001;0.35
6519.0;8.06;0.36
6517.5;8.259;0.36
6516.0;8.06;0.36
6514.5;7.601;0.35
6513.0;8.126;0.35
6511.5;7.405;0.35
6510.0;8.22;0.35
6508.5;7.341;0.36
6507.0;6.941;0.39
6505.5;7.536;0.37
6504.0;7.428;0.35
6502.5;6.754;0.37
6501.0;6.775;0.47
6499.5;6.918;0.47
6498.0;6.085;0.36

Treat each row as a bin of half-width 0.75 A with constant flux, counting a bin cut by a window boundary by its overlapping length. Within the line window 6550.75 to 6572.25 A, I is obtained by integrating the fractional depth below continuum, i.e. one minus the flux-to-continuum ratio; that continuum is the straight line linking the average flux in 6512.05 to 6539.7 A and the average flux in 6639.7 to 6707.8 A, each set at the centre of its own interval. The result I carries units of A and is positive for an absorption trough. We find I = 0.78 A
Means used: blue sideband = 8.01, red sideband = 7.52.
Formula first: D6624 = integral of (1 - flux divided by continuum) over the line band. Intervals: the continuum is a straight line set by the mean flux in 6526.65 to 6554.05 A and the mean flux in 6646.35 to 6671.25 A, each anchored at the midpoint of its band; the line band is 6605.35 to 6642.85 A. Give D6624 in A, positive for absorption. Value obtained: 0.4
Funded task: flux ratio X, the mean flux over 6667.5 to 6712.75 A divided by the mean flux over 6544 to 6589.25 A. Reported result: 0.98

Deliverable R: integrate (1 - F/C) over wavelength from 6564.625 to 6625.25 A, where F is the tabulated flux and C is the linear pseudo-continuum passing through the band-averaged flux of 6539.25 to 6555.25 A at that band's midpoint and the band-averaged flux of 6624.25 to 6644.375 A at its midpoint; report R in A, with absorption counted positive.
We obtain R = 1.3 A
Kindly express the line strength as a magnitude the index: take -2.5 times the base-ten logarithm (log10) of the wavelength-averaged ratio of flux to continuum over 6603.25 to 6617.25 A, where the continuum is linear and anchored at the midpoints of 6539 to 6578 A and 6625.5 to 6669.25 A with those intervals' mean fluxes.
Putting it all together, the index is 0.012 mag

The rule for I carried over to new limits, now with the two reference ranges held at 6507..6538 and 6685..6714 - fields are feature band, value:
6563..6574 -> 0.6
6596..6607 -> 0.1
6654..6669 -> 0.0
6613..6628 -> 0.0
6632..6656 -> 0.1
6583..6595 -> 0.0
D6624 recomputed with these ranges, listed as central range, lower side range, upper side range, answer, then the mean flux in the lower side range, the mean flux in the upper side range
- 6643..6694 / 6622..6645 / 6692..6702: -0.2 A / 7.58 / 7.41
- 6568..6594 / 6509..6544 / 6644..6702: 0.6 A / 8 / 7.51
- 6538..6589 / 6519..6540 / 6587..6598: 0.7 A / 8.02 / 7.55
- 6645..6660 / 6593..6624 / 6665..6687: -0.1 A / 7.55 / 7.52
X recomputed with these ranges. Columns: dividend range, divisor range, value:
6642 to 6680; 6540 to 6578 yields 0.99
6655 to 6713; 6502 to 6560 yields 0.95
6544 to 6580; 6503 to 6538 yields 0.97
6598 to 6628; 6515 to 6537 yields 0.95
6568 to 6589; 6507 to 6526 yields 0.95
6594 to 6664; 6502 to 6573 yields 0.97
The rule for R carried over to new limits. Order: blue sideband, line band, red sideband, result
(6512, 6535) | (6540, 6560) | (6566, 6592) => 0.08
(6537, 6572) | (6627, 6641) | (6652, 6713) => -0.12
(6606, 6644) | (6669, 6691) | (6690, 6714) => -0.18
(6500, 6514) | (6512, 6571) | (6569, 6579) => -3.30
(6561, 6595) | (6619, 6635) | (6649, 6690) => -0.16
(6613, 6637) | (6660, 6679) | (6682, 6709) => -0.21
